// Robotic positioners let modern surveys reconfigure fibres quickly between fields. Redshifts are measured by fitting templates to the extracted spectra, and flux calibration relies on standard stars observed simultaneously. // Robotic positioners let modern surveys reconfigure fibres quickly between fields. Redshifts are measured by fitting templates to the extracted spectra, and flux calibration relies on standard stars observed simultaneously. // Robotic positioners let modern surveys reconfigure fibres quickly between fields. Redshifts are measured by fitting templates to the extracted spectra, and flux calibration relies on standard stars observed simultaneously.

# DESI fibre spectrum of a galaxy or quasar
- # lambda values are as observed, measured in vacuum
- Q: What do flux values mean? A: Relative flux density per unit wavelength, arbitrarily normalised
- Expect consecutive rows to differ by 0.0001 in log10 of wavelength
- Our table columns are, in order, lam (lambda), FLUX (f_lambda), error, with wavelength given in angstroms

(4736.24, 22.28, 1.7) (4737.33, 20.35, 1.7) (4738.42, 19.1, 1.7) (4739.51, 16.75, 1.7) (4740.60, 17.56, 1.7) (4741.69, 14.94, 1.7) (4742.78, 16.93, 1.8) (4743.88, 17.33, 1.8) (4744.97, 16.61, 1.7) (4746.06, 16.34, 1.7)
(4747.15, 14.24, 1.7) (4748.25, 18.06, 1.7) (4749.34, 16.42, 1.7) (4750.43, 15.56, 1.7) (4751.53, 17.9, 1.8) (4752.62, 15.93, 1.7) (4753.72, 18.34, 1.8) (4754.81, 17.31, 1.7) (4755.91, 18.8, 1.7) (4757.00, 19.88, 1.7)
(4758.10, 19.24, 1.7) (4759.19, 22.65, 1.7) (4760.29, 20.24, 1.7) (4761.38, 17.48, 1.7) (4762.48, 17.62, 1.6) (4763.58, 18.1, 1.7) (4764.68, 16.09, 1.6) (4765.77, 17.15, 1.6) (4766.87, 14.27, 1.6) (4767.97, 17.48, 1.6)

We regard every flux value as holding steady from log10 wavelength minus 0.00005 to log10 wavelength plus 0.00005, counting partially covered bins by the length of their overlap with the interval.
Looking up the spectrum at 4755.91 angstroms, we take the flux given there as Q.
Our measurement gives 18.8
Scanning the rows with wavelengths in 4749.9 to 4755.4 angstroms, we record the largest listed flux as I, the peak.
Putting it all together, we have 18.34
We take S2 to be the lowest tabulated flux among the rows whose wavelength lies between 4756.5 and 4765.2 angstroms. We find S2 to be 16.09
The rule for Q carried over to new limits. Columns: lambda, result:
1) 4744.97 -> 16.61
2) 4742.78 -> 16.93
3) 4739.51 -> 16.75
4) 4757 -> 19.88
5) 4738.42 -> 19.1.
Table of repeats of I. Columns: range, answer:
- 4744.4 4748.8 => 18.06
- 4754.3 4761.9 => 22.65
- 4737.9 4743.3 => 19.1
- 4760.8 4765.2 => 18.1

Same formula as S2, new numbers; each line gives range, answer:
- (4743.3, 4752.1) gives 14.24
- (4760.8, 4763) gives 17.48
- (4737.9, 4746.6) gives 14.94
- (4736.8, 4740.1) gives 16.75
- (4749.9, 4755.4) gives 15.56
